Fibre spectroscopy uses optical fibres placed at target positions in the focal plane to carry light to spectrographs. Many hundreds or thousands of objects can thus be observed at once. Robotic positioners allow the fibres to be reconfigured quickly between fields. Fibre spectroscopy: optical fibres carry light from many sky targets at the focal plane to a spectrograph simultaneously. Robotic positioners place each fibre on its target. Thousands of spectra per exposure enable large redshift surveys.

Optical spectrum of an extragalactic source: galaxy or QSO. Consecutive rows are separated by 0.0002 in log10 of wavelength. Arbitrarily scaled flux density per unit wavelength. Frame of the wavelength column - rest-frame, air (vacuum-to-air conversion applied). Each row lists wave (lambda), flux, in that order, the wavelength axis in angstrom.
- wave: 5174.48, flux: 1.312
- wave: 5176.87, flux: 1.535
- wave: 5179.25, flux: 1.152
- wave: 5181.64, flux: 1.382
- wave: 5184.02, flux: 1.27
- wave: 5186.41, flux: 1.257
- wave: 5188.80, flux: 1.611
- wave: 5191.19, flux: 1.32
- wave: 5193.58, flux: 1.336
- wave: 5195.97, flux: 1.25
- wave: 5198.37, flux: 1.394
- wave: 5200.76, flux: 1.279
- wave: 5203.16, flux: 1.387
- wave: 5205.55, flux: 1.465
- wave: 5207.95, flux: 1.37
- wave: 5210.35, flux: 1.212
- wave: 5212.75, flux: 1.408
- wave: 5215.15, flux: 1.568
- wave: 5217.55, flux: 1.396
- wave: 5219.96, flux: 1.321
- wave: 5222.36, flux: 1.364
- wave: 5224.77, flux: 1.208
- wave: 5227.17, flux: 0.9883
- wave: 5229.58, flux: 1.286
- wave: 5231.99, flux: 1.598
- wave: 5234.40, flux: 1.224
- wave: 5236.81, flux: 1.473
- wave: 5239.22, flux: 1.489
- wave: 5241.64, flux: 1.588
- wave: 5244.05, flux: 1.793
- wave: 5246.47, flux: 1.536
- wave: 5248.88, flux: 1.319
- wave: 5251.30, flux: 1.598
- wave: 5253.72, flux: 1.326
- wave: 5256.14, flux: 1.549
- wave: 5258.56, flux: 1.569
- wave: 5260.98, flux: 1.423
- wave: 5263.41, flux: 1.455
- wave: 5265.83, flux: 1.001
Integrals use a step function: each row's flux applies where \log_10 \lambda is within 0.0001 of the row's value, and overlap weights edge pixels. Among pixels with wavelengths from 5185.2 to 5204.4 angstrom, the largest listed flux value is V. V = 1.611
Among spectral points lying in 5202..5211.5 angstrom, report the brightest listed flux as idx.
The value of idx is 1.465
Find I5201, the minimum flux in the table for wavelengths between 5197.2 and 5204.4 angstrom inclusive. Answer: 1.279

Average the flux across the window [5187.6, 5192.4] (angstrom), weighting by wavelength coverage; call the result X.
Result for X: 1.46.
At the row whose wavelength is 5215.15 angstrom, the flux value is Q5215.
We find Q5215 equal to 1.568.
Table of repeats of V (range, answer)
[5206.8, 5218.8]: 1.568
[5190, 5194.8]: 1.336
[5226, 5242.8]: 1.598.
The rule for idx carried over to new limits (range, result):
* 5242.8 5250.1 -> 1.793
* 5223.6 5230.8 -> 1.286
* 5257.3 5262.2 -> 1.569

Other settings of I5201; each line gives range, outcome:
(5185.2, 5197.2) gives 1.25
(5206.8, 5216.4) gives 1.212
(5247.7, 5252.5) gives 1.319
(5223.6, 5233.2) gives 0.9883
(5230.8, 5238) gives 1.224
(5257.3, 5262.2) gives 1.423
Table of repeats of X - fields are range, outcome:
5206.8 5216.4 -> 1.39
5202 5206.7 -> 1.43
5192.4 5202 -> 1.31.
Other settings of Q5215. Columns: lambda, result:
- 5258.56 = 1.569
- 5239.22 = 1.489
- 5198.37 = 1.394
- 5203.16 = 1.387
